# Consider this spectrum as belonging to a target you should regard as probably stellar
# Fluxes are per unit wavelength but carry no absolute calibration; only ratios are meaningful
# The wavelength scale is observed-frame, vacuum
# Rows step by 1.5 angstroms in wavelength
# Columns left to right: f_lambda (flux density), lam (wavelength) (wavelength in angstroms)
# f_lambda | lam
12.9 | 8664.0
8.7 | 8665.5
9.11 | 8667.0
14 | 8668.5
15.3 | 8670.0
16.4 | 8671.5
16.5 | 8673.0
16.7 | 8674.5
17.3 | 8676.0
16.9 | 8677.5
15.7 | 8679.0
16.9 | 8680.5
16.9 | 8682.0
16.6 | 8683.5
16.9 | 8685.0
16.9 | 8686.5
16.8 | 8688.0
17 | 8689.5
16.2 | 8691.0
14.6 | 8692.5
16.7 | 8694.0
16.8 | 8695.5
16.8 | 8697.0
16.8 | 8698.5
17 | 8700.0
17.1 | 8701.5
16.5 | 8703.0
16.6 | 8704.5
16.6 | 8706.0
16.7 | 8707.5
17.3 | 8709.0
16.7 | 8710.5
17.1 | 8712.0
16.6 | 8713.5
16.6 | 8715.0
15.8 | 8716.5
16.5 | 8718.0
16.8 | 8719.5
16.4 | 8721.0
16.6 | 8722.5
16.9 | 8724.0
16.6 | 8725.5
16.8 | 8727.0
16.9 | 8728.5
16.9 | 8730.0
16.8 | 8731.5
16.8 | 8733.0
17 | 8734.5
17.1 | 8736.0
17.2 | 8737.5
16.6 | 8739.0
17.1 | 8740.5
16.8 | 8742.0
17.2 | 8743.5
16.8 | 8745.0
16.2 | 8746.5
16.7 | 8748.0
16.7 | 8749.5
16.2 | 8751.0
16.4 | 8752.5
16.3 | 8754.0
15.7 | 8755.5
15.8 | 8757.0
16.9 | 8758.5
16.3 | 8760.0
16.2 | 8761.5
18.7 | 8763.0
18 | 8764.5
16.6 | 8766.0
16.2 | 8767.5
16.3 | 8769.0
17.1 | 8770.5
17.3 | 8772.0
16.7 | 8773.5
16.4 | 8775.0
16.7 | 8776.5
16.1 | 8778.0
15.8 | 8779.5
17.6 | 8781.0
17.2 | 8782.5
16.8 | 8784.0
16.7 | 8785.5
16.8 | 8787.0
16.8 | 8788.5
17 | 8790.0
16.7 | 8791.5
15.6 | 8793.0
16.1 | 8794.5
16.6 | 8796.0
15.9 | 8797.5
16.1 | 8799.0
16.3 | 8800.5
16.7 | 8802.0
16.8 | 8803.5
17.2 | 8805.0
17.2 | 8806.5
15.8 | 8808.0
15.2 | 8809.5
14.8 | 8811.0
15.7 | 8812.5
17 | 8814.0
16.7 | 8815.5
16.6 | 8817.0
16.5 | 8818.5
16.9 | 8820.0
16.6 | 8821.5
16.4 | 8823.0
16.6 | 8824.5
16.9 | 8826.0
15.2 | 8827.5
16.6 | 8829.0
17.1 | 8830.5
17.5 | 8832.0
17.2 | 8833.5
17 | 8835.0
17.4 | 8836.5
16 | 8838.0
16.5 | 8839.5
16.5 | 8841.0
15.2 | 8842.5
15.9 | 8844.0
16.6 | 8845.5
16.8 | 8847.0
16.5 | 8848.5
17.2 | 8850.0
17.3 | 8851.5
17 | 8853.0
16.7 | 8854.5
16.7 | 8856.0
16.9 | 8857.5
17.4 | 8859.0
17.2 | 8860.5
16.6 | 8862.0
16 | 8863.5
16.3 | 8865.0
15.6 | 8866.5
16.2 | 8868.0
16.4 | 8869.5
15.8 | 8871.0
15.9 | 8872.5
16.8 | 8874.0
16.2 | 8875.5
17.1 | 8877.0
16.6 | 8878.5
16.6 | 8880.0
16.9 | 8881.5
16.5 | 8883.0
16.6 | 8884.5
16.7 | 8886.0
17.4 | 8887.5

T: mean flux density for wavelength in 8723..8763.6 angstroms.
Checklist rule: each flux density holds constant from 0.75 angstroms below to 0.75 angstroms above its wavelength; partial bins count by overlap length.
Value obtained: 16.7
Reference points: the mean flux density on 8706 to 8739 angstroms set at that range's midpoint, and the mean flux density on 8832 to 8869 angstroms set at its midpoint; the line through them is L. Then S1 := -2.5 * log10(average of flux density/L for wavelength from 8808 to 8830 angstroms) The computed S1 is 0.03 mag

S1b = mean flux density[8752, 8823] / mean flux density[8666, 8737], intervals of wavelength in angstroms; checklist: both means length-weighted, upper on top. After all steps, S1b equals 1.0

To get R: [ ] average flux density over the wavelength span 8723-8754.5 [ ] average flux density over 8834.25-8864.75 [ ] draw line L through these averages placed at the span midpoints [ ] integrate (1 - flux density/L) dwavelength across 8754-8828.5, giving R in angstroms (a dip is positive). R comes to 0.9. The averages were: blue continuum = 16.8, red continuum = 16.7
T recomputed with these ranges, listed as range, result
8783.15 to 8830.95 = 16.4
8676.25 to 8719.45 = 16.6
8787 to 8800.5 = 16.4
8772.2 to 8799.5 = 16.6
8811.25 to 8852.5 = 16.6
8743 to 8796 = 16.6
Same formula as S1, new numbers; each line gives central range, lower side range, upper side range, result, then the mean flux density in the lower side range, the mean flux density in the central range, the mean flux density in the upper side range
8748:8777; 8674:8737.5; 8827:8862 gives 0.00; 16.7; 16.7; 16.7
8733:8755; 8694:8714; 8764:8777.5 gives 0.00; 16.8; 16.7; 16.8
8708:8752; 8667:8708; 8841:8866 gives -0.02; 16.4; 16.7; 16.6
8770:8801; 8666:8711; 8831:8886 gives -0.01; 16.2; 16.6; 16.6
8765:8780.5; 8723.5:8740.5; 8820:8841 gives 0.02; 16.9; 16.6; 16.7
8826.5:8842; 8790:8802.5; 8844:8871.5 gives -0.01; 16.3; 16.7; 16.6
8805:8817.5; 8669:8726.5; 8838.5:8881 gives 0.02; 16.6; 16.2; 16.5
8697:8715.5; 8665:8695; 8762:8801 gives -0.06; 15.7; 16.8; 16.7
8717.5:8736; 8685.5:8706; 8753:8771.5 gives -0.01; 16.6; 16.8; 16.7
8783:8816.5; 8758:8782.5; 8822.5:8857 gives 0.02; 16.8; 16.4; 16.6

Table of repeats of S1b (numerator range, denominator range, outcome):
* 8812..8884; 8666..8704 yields 1.03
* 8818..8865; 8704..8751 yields 1.00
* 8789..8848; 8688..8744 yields 0.98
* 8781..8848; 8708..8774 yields 0.99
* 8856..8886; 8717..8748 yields 0.98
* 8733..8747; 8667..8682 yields 1.06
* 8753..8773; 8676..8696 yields 1.01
